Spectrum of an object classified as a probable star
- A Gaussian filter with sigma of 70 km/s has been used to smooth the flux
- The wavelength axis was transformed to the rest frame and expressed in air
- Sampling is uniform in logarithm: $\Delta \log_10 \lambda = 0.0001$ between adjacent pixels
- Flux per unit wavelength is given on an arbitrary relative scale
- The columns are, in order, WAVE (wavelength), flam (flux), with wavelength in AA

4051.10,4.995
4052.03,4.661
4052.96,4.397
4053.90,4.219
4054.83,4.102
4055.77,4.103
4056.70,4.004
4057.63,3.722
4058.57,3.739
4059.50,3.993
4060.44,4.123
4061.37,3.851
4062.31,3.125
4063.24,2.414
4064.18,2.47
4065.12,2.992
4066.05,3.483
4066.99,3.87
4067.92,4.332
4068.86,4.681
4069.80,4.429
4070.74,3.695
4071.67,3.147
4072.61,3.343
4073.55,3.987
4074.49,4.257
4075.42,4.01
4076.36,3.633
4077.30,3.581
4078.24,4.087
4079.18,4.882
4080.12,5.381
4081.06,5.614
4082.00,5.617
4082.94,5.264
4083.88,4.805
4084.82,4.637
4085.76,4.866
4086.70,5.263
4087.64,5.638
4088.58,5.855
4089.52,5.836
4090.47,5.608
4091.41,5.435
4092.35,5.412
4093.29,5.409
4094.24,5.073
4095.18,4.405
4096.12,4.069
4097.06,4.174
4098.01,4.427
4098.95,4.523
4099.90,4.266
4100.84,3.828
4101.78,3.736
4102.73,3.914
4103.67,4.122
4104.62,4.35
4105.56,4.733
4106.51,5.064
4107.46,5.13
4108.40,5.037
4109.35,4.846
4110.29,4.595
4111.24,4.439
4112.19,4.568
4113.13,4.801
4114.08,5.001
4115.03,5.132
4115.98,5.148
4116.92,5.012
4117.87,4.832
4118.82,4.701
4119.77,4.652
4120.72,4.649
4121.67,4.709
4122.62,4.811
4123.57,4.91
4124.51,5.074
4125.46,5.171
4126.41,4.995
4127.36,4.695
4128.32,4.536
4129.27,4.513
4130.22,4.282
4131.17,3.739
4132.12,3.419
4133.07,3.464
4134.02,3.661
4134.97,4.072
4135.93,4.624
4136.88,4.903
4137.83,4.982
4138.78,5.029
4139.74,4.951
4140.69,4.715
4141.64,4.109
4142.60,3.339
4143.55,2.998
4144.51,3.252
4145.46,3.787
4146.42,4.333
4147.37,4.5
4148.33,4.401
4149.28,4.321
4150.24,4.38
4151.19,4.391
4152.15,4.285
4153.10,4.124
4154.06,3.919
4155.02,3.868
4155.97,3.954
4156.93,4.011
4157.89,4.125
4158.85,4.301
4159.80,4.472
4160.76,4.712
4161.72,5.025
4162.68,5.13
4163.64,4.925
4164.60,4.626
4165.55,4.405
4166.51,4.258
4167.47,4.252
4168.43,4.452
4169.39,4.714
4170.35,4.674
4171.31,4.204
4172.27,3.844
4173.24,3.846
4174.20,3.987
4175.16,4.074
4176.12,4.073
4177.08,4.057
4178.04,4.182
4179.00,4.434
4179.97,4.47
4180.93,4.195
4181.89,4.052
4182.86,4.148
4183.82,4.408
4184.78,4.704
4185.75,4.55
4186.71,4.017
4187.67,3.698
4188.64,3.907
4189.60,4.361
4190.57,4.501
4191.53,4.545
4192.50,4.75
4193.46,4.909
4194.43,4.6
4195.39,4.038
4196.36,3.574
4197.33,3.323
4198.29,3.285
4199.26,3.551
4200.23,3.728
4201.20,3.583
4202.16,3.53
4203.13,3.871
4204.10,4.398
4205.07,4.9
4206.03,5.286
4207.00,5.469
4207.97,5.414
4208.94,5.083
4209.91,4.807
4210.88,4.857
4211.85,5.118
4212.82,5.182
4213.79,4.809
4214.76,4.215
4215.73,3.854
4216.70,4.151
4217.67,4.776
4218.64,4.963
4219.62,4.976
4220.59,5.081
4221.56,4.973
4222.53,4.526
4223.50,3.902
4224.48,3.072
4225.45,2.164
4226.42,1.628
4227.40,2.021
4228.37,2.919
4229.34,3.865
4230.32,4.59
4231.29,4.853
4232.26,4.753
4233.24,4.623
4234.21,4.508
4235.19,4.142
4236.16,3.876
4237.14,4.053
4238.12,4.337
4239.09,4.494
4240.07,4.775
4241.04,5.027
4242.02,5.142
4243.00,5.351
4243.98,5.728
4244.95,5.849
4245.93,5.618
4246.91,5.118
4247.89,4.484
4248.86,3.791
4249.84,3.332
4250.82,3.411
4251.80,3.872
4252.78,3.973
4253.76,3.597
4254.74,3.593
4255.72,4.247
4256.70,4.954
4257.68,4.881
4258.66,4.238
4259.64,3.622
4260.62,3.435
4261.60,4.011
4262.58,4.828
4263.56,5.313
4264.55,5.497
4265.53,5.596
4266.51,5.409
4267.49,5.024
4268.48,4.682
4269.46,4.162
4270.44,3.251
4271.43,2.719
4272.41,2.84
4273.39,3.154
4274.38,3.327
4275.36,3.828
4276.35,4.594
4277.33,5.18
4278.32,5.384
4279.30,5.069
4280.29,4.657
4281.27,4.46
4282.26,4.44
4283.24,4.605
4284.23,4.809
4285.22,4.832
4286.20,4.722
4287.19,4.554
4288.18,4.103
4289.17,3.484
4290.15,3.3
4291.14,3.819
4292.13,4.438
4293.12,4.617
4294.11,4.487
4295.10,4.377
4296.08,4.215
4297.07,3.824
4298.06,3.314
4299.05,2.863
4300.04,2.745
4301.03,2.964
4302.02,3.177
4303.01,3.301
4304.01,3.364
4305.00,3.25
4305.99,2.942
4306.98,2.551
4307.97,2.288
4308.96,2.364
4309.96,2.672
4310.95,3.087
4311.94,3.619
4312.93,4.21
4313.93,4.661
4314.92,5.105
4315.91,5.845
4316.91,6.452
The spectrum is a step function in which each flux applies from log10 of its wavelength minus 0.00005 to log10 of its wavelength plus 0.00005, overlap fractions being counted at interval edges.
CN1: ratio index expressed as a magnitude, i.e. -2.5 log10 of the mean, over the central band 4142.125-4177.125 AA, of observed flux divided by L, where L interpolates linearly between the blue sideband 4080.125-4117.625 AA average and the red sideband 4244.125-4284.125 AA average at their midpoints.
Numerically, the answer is 0.11 mag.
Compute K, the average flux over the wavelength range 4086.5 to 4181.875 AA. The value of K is 4.5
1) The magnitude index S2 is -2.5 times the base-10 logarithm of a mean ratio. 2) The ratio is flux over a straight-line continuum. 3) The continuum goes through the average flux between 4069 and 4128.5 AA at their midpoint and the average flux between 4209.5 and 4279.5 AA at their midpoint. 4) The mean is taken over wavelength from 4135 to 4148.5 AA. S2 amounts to 0.08 mag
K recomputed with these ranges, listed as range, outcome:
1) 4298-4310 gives 2.9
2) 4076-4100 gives 4.93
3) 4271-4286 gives 4.28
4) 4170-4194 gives 4.26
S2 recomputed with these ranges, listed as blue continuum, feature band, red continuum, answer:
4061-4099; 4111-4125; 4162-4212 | -0.10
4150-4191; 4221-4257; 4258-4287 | 0.05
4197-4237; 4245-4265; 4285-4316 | -0.09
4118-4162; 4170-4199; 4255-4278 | 0.04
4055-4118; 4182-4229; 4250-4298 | 0.03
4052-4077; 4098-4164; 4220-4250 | -0.12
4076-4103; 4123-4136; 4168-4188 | 0.05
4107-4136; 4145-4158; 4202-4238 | 0.09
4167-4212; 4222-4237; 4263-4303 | 0.15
